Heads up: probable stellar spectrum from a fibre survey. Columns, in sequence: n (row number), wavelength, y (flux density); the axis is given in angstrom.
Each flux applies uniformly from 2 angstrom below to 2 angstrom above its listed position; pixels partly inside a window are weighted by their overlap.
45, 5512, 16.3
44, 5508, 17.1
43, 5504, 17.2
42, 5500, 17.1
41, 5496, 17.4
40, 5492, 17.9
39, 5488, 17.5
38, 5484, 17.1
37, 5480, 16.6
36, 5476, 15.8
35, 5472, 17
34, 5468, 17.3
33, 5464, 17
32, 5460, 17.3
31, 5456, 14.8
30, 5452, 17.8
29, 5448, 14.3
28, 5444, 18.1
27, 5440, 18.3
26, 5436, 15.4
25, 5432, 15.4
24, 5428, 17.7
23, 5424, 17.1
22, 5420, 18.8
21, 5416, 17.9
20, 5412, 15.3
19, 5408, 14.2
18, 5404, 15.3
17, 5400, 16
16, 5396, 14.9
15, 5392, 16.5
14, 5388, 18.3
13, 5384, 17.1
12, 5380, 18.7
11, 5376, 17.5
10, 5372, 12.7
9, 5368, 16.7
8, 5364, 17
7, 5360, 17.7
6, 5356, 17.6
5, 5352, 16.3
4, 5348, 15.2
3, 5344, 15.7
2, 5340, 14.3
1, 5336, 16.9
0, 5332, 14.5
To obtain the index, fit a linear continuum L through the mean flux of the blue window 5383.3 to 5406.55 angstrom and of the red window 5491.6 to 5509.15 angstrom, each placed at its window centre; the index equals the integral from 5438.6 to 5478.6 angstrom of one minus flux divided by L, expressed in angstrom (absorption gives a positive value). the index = 0.3 angstrom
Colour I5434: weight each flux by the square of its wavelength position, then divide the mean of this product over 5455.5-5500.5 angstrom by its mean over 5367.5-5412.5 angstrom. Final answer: 1.09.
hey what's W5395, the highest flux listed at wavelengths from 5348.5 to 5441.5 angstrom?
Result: 18.8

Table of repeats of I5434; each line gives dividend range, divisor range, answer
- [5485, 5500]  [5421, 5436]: 1.07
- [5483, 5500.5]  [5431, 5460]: 1.08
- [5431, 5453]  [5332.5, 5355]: 1.09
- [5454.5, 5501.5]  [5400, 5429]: 1.05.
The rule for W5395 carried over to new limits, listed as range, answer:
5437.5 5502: 18.3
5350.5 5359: 17.6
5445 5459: 17.8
